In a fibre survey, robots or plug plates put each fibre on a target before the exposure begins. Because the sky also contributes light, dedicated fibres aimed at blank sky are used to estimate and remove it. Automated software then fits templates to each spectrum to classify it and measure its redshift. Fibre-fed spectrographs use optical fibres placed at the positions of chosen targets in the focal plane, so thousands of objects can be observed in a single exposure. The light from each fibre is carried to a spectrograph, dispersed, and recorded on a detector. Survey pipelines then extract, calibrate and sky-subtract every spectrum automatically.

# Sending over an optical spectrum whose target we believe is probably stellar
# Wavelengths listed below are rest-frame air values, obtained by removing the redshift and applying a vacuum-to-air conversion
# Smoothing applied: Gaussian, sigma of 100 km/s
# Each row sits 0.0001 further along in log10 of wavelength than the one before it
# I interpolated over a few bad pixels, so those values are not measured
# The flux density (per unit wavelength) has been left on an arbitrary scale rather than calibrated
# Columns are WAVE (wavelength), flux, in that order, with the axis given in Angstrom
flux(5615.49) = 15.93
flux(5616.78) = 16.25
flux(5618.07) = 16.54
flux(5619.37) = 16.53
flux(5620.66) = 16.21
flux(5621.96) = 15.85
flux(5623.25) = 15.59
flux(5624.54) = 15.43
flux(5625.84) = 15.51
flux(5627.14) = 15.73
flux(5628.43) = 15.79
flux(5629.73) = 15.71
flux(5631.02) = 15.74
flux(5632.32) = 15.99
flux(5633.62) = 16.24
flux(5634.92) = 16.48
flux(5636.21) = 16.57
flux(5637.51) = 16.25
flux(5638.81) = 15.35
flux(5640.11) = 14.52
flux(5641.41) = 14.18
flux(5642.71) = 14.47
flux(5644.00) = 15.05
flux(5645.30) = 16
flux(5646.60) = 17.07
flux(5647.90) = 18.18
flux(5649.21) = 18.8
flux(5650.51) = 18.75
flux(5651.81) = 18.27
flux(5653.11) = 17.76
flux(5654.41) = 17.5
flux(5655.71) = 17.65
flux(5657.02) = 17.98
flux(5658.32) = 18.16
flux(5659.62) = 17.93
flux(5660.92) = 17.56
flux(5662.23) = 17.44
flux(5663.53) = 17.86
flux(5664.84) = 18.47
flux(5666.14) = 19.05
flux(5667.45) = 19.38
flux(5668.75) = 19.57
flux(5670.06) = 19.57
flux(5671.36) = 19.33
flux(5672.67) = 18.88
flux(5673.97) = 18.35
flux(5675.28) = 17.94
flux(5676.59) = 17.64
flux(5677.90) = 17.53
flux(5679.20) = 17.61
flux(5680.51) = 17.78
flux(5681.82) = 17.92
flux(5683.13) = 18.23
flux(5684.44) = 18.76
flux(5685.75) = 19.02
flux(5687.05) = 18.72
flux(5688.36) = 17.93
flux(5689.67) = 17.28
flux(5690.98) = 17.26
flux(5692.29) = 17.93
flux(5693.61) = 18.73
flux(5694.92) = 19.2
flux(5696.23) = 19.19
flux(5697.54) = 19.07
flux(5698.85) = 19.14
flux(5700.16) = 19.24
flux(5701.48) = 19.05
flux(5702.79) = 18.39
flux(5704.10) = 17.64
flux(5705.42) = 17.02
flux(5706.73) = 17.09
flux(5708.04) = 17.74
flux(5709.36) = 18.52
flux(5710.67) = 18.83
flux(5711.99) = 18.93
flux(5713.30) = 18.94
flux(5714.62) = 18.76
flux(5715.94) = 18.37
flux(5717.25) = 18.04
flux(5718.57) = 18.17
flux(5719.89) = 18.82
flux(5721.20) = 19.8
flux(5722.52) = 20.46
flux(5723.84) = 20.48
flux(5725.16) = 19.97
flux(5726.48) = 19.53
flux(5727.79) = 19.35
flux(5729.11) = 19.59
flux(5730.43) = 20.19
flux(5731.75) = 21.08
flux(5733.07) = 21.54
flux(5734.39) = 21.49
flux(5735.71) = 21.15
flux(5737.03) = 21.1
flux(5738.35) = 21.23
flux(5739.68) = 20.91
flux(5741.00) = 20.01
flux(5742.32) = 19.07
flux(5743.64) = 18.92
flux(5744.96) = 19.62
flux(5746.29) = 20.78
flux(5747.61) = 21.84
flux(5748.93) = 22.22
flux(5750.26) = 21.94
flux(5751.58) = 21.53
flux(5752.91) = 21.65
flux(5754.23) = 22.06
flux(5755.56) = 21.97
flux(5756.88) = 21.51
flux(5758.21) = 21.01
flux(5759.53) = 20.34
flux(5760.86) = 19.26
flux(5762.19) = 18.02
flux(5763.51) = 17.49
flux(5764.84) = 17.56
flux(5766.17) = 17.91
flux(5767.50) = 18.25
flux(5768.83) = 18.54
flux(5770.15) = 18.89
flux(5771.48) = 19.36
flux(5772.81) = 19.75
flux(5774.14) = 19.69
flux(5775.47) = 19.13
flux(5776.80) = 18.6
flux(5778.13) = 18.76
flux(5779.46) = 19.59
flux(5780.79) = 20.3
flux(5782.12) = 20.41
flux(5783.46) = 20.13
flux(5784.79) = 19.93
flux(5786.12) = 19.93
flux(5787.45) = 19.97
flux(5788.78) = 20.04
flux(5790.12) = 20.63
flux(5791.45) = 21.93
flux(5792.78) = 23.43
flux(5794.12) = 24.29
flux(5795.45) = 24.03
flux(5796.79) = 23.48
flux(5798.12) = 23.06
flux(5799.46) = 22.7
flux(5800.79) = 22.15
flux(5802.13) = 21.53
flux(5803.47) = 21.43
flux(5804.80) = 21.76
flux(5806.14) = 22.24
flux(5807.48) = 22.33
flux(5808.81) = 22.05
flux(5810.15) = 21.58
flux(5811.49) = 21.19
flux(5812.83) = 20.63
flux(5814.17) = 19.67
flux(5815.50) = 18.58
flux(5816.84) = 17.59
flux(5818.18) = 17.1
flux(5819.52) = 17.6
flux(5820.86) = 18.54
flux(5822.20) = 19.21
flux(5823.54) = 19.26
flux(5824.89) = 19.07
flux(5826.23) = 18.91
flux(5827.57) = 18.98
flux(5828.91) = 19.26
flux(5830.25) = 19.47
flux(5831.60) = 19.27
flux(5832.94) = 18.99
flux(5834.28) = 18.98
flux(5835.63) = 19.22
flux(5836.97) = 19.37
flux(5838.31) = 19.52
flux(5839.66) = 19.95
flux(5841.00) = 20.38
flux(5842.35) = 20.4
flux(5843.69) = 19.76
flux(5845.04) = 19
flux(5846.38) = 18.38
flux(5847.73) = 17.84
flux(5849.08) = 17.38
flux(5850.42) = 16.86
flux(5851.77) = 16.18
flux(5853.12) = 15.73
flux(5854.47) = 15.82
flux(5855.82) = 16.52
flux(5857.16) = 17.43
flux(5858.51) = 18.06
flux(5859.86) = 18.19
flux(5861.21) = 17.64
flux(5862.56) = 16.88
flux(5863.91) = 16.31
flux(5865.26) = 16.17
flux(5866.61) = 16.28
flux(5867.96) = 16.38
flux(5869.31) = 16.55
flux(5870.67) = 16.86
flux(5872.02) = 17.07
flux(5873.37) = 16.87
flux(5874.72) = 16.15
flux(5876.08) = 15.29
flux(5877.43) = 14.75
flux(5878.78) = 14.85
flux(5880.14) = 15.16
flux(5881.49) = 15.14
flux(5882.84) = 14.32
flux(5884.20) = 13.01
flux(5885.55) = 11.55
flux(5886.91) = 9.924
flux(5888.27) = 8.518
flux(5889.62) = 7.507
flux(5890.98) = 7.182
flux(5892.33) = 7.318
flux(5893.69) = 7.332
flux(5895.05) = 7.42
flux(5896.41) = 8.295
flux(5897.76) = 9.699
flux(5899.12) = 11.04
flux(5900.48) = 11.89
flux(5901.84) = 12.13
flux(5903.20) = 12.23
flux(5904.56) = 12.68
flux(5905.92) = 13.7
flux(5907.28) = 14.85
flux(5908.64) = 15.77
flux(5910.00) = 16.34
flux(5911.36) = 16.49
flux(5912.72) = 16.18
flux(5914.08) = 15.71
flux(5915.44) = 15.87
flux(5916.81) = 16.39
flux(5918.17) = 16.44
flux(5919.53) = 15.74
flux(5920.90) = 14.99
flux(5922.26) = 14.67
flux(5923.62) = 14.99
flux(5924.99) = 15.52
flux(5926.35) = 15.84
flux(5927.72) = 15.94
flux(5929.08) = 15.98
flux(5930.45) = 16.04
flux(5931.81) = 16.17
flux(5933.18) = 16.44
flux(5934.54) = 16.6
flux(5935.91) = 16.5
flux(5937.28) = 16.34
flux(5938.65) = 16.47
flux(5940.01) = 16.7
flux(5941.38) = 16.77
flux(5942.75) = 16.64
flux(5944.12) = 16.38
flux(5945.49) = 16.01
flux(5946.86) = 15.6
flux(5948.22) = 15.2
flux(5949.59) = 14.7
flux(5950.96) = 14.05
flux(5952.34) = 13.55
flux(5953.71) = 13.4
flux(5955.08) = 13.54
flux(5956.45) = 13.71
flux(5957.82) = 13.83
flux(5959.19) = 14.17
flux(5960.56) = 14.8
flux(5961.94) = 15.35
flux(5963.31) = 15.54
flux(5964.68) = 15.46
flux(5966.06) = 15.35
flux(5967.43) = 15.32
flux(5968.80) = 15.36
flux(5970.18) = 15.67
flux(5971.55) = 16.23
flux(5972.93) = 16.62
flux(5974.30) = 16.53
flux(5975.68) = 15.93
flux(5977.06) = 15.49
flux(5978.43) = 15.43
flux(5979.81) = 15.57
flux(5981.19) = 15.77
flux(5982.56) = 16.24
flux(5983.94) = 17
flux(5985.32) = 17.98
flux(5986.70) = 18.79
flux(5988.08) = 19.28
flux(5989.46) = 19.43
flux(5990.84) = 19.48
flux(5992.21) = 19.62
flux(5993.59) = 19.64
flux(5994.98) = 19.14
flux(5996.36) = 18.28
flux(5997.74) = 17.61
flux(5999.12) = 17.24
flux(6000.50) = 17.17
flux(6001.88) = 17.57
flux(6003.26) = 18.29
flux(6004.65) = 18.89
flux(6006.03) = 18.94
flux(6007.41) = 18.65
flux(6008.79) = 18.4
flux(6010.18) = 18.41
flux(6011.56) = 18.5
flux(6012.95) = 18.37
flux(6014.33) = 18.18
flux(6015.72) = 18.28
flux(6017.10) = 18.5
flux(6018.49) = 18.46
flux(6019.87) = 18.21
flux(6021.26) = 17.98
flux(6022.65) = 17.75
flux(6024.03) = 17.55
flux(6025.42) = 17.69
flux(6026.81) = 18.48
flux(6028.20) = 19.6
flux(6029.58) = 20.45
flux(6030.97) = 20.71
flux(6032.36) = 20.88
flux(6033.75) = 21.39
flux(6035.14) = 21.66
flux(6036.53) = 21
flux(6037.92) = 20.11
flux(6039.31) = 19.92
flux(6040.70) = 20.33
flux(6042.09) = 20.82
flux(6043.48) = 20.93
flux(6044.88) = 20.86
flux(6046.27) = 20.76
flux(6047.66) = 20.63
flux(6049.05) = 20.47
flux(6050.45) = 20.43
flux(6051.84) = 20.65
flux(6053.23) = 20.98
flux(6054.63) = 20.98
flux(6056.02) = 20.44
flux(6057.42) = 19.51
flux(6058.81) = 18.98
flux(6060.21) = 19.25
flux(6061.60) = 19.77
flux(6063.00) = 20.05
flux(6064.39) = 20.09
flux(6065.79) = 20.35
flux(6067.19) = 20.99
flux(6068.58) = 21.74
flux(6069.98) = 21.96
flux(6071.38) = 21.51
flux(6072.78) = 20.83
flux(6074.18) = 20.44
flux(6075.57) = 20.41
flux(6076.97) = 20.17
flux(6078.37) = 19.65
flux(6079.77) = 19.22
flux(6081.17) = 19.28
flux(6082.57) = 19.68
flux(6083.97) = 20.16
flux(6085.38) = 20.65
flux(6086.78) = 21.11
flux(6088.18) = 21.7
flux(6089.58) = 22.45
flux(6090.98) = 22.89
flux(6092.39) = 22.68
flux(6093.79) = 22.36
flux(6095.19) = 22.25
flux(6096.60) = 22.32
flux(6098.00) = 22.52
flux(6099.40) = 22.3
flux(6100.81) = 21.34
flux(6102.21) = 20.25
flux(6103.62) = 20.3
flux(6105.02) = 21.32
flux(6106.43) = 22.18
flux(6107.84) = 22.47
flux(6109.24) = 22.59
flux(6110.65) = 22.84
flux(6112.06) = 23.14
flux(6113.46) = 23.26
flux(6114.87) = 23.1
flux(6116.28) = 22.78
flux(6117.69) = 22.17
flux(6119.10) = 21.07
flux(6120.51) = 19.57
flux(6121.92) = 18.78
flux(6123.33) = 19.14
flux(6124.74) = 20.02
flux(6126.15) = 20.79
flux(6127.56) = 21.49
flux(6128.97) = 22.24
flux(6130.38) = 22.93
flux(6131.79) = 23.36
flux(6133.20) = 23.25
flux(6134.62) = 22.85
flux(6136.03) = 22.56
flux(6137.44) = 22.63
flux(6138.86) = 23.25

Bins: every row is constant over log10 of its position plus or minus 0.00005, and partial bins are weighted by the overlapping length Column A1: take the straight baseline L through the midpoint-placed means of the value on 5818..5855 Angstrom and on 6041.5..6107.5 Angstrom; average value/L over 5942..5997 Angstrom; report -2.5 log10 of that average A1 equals 0.226 mag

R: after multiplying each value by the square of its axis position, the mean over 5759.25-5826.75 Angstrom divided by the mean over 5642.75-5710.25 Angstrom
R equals 1.16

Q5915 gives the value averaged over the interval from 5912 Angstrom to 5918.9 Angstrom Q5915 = 16.1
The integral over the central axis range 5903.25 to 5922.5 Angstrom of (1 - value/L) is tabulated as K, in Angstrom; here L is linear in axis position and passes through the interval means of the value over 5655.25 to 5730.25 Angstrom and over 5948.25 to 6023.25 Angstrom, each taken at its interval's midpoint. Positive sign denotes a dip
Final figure 2.2 Angstrom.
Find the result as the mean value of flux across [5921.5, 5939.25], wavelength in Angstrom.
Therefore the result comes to 16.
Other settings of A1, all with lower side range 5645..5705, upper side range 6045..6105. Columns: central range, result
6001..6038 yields 0.083 mag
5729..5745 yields -0.102 mag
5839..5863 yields 0.086 mag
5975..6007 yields 0.144 mag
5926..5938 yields 0.224 mag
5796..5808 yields -0.169 mag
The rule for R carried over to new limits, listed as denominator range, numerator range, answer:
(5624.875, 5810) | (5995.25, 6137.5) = 1.20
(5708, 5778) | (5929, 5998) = 0.88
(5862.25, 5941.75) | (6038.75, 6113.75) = 1.56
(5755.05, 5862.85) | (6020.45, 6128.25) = 1.16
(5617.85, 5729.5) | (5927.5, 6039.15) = 1.08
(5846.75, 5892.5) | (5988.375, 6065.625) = 1.36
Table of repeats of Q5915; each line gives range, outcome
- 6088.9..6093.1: 22.7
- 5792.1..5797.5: 23.8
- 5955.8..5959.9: 13.9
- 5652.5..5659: 17.8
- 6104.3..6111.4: 22.3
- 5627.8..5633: 15.8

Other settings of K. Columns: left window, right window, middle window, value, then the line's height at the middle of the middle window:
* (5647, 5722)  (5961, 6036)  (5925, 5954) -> 3.47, 18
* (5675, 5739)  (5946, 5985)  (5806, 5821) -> -2.14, 17.4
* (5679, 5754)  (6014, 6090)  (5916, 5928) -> 2.55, 19.8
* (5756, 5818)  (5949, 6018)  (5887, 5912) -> 9.85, 18.4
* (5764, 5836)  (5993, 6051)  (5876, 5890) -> 5.00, 19.8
